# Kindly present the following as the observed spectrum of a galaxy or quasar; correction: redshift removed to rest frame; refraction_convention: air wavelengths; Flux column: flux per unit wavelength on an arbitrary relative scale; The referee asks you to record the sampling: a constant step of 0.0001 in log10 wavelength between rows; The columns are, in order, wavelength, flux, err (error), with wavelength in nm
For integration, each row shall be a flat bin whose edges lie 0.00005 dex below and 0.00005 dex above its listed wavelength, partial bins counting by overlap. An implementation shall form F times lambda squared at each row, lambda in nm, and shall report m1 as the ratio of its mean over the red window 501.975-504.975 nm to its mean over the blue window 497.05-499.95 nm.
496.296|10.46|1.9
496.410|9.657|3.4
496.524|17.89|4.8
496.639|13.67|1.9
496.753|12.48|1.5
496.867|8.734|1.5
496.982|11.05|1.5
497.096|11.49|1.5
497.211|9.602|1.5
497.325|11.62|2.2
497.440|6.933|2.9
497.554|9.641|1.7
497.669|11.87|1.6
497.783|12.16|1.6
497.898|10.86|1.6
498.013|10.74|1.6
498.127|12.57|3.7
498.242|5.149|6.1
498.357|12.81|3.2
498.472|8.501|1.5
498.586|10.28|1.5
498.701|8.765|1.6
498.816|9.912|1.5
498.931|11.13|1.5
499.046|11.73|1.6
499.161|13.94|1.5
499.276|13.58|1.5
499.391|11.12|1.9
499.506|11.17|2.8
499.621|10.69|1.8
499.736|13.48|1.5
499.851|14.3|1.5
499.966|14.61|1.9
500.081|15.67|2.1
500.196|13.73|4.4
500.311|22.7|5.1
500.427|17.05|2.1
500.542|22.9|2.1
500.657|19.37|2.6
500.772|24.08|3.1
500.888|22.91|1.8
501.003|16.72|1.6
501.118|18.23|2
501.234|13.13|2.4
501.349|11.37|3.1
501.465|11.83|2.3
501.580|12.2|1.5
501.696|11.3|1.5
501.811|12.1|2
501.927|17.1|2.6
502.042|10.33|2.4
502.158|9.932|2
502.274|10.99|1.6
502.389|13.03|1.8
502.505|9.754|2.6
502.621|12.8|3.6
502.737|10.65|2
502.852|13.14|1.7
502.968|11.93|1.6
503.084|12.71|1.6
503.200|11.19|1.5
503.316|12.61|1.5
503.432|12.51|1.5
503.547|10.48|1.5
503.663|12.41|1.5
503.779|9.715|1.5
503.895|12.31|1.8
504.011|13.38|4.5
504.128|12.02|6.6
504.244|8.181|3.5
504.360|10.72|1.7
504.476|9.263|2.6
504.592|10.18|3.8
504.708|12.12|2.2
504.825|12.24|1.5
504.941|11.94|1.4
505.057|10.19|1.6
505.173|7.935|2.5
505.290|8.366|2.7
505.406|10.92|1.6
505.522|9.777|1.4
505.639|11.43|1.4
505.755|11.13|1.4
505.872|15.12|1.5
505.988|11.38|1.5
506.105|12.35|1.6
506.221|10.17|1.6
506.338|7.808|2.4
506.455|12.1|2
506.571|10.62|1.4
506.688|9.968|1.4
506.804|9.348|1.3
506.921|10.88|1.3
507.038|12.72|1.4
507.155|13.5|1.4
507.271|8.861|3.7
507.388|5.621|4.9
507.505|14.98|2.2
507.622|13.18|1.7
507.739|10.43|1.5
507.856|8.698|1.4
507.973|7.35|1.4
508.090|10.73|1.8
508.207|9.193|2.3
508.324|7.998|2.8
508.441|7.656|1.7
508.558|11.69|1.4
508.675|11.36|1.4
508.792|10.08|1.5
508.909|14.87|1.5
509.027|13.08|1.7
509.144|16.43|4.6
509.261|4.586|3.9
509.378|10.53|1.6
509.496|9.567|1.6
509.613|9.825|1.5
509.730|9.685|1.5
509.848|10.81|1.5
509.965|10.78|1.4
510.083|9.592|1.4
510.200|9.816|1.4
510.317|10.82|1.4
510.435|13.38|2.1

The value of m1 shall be 1.06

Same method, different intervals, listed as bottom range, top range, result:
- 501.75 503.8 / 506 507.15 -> 0.92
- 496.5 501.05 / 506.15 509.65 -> 0.82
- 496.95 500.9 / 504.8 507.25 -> 0.86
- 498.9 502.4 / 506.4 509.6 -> 0.74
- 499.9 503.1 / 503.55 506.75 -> 0.75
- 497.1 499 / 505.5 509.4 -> 1.10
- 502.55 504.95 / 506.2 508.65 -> 0.90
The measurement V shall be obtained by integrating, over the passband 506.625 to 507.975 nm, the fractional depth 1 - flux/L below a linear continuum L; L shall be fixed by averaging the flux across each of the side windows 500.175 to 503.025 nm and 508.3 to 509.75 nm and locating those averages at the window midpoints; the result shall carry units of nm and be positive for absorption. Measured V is 0.119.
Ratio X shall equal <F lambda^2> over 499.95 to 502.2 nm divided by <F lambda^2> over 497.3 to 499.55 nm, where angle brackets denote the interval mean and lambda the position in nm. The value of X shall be 1.5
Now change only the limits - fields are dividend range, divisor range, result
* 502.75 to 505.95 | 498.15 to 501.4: 0.80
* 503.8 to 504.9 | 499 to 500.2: 0.87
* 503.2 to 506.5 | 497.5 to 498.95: 1.10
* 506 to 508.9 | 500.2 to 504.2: 0.76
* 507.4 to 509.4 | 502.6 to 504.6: 0.95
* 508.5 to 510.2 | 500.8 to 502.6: 0.83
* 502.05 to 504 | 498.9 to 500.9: 0.75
